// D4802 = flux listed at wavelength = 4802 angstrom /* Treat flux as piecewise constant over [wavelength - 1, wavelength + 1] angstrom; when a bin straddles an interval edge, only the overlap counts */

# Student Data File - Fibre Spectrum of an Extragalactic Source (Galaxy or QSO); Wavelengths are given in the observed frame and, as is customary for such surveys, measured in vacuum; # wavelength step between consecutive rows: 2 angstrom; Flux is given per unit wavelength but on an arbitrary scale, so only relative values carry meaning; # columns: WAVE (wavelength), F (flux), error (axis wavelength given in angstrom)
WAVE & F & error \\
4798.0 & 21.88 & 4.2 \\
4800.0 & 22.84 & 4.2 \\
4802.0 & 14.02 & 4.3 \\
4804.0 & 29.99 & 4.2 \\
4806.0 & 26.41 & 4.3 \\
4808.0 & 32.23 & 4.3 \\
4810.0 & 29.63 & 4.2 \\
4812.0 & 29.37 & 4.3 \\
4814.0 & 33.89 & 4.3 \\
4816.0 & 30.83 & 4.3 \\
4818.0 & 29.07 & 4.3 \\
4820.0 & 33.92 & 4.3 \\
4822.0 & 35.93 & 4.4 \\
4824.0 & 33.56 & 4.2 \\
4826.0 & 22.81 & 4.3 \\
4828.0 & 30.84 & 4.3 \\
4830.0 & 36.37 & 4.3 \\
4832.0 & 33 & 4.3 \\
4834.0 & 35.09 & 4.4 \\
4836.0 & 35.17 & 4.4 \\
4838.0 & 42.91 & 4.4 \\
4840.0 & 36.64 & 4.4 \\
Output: 14.02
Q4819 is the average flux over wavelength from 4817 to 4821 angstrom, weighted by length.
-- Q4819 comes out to 31.5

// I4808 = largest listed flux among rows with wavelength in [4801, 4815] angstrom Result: 33.89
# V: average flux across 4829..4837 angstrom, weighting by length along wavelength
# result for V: 34.9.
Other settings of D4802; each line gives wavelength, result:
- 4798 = 21.88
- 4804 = 29.99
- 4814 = 33.89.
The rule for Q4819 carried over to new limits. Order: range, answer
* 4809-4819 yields 30.6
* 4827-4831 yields 33.6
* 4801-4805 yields 22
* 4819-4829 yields 31.4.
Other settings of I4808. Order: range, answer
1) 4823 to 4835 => 36.37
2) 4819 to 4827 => 35.93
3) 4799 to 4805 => 29.99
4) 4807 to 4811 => 32.23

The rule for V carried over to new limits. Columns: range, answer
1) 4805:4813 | 29.4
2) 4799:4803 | 18.4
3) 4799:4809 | 25.1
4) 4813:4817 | 32.4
